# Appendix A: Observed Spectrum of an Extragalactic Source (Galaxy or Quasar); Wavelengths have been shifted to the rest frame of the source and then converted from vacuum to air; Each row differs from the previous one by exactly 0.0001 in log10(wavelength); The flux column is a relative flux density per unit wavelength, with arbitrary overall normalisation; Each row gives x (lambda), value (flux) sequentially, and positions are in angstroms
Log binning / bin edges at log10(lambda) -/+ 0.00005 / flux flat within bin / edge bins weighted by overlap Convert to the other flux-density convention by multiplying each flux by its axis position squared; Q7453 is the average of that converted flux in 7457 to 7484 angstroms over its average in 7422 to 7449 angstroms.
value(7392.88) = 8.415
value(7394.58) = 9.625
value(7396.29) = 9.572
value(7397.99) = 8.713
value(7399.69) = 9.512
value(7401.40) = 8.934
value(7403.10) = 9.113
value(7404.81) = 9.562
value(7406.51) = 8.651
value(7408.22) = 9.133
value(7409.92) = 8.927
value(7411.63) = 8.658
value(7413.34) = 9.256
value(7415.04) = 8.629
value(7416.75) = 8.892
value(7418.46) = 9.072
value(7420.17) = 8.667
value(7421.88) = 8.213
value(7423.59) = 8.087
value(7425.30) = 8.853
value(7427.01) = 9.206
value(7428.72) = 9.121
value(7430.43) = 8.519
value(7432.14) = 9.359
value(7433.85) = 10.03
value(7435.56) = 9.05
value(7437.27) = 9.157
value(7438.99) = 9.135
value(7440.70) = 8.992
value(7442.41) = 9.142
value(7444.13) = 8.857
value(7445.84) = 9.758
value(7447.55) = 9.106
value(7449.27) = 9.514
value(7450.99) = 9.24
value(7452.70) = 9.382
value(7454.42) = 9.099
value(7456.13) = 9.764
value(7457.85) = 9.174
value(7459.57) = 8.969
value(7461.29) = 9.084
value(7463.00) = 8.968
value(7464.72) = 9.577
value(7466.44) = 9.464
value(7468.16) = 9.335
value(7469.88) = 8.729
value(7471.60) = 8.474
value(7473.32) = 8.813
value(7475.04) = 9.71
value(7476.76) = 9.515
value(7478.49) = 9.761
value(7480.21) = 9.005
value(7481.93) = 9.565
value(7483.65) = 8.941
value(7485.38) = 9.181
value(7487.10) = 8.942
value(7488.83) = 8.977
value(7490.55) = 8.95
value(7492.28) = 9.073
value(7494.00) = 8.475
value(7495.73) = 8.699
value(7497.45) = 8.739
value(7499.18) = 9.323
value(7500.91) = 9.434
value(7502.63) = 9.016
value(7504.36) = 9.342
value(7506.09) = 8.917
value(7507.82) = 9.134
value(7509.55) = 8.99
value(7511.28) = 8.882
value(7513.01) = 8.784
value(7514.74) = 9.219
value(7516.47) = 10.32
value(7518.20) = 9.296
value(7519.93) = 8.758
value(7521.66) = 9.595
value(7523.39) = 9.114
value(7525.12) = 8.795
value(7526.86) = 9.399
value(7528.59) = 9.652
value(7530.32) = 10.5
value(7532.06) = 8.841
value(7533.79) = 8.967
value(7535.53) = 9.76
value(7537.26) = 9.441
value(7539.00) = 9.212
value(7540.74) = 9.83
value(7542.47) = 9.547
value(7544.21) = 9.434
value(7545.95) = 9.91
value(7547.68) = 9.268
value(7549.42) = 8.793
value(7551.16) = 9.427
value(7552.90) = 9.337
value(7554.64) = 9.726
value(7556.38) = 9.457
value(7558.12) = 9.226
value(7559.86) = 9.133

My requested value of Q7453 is 1.0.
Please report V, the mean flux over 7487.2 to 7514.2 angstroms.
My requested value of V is 8.98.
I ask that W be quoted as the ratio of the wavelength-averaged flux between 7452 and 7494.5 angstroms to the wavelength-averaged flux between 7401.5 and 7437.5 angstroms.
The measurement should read 1.0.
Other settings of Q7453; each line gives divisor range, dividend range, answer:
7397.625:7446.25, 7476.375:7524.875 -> 1.04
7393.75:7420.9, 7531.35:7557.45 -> 1.08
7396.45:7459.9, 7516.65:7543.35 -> 1.07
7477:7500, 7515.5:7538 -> 1.05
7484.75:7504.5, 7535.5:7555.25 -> 1.07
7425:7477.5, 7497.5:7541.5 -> 1.03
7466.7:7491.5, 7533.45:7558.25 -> 1.05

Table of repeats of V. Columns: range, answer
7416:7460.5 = 9.09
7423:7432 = 8.83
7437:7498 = 9.15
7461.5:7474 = 9.06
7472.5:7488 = 9.27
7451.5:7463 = 9.23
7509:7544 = 9.35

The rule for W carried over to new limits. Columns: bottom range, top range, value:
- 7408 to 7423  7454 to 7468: 1.05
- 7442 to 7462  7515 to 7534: 1.02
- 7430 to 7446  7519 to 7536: 1.01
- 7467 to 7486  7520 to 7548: 1.03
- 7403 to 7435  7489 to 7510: 1.01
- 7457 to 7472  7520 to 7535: 1.03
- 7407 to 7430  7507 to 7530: 1.05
